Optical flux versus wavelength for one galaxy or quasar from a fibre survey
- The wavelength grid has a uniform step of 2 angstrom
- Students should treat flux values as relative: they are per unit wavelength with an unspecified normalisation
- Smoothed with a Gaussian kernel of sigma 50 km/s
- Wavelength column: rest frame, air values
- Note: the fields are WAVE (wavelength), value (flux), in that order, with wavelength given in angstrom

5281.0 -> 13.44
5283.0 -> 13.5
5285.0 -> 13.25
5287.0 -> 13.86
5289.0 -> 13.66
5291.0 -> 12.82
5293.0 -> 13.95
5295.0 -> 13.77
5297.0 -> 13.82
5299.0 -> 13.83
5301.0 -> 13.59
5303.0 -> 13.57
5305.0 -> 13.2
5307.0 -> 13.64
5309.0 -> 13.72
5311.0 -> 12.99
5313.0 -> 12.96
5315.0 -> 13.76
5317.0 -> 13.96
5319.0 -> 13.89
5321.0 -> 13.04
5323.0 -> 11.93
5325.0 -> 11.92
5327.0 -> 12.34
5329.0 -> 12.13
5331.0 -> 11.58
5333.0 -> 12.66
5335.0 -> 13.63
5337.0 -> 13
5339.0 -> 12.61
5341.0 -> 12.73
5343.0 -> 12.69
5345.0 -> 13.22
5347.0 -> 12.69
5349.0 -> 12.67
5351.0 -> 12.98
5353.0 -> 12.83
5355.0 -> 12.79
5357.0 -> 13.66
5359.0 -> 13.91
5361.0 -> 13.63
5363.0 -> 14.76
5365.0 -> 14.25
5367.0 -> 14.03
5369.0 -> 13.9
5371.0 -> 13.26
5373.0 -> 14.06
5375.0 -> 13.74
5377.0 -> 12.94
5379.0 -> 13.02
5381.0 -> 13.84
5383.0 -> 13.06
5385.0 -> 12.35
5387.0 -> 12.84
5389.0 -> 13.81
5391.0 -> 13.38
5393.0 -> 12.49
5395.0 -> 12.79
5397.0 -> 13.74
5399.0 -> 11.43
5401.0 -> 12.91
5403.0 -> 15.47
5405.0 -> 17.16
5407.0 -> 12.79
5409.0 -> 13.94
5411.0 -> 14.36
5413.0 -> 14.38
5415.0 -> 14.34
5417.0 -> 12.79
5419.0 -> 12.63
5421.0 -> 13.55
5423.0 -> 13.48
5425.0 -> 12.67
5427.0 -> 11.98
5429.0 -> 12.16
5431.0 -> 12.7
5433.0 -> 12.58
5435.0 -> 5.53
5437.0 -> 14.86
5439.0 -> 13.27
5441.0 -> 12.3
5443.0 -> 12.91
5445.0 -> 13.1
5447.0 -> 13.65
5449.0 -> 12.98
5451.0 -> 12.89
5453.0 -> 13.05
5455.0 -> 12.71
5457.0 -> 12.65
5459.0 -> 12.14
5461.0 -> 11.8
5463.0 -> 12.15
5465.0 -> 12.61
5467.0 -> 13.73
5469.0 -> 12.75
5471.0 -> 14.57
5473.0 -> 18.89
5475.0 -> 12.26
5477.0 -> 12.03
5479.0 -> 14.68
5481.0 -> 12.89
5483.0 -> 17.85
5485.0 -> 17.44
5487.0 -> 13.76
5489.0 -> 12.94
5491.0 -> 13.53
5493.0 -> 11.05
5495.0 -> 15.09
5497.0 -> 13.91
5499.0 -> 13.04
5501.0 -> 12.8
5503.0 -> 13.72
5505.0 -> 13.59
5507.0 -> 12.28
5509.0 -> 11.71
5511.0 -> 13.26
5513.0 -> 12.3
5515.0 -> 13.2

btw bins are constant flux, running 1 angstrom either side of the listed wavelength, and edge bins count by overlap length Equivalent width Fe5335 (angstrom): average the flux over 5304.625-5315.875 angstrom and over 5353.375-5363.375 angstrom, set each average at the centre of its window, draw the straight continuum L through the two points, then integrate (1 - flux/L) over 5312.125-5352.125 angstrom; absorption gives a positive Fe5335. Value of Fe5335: 2.00 angstrom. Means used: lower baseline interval 13.4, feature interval 12.8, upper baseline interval 13.6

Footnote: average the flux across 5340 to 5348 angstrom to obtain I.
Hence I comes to 12.8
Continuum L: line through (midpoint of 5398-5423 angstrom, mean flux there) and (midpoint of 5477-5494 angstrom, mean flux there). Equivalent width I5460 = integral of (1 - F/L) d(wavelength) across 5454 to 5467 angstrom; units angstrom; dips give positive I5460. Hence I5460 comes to 1.46 angstrom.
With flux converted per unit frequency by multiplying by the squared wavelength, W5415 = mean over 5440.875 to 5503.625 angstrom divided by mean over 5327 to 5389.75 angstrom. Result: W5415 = 1.07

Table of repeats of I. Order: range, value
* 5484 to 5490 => 14.7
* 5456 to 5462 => 12.2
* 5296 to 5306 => 13.6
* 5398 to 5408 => 14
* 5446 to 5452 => 13.2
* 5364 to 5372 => 13.9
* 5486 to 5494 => 12.8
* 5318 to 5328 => 12.6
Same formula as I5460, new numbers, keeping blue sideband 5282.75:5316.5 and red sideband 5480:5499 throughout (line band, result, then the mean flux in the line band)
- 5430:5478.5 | 4.2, 12.9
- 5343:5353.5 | 0.6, 12.9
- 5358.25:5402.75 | 1.3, 13.4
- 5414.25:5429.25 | 1.1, 13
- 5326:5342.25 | 1.3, 12.6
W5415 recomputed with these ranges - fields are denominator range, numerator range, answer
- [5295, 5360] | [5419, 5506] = 1.06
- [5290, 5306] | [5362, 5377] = 1.05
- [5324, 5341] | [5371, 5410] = 1.10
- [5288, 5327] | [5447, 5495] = 1.08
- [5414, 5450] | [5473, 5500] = 1.14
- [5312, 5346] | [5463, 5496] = 1.16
